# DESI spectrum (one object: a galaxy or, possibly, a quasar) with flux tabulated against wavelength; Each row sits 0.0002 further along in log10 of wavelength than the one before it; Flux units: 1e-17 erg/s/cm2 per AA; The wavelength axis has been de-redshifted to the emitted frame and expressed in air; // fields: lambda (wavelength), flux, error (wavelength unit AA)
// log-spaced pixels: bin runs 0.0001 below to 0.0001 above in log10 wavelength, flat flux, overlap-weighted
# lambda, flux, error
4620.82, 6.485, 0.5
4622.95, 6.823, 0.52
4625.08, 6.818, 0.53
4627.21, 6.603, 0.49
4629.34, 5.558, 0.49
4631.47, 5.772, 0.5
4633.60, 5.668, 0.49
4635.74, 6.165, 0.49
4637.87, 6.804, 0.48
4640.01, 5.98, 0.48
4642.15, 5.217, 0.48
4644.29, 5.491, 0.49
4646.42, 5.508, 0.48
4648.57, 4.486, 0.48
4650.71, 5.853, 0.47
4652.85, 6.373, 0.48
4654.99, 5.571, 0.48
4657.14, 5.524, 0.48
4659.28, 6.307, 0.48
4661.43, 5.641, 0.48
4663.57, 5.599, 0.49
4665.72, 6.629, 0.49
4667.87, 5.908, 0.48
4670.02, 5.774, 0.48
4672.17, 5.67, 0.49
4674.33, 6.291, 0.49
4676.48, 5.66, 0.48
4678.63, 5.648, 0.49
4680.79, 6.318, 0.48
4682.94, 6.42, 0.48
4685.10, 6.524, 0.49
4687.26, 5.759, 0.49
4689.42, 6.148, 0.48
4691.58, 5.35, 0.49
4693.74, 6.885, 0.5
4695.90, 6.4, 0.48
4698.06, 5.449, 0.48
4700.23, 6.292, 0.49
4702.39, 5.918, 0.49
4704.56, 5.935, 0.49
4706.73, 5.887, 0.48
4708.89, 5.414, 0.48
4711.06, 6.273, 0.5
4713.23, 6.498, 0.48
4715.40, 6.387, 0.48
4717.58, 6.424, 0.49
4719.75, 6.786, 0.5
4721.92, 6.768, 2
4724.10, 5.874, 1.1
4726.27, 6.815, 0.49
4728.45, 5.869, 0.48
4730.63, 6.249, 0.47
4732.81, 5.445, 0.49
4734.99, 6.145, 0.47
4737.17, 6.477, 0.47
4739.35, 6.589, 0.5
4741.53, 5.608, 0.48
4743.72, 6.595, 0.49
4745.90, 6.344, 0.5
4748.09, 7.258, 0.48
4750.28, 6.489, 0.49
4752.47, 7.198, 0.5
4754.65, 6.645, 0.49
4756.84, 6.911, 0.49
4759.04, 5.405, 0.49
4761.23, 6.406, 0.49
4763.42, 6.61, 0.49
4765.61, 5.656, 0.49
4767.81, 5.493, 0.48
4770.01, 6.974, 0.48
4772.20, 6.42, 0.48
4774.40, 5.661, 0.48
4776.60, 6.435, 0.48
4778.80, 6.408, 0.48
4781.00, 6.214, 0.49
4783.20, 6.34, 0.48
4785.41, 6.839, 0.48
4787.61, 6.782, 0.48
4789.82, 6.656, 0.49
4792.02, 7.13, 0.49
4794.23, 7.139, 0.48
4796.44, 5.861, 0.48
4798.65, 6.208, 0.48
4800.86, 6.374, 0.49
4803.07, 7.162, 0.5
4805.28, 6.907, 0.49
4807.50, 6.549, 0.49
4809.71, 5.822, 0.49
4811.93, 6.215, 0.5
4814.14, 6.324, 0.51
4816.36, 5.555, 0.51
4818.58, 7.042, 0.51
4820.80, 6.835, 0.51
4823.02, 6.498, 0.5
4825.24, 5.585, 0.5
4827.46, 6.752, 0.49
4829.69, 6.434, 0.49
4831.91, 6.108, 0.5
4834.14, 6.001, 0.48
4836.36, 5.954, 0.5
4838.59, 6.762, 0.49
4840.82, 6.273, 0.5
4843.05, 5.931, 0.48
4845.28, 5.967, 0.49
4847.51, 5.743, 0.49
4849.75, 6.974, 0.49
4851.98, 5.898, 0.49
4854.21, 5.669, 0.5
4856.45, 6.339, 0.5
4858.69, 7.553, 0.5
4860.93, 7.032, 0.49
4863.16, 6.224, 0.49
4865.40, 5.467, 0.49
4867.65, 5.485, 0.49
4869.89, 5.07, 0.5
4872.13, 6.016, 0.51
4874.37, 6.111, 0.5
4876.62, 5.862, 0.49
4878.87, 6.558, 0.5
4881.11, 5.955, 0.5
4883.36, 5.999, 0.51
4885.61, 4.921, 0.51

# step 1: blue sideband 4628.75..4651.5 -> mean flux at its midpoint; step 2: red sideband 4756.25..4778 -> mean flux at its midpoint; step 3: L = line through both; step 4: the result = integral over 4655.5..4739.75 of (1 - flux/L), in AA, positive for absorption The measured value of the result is -2.6 AA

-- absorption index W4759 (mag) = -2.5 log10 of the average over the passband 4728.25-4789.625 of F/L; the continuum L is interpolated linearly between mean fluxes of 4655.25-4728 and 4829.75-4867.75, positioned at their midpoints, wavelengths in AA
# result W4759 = -0.04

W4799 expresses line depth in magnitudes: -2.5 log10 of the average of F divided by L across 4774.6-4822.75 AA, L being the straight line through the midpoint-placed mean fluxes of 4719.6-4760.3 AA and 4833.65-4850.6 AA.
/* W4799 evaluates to -0.038 mag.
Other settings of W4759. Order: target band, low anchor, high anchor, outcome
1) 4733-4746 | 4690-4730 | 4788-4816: 0.01 mag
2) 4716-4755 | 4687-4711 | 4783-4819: -0.04 mag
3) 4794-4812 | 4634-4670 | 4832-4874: -0.07 mag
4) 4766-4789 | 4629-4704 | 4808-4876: -0.04 mag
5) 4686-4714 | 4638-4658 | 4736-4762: 0.01 mag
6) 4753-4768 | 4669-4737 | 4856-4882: -0.02 mag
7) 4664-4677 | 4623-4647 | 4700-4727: 0.02 mag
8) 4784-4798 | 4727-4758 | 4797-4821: -0.05 mag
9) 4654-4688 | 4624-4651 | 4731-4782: 0.00 mag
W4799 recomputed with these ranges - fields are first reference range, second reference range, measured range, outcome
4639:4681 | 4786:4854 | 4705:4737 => -0.037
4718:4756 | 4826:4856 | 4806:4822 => -0.017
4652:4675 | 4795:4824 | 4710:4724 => -0.064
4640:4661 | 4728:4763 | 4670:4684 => -0.029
